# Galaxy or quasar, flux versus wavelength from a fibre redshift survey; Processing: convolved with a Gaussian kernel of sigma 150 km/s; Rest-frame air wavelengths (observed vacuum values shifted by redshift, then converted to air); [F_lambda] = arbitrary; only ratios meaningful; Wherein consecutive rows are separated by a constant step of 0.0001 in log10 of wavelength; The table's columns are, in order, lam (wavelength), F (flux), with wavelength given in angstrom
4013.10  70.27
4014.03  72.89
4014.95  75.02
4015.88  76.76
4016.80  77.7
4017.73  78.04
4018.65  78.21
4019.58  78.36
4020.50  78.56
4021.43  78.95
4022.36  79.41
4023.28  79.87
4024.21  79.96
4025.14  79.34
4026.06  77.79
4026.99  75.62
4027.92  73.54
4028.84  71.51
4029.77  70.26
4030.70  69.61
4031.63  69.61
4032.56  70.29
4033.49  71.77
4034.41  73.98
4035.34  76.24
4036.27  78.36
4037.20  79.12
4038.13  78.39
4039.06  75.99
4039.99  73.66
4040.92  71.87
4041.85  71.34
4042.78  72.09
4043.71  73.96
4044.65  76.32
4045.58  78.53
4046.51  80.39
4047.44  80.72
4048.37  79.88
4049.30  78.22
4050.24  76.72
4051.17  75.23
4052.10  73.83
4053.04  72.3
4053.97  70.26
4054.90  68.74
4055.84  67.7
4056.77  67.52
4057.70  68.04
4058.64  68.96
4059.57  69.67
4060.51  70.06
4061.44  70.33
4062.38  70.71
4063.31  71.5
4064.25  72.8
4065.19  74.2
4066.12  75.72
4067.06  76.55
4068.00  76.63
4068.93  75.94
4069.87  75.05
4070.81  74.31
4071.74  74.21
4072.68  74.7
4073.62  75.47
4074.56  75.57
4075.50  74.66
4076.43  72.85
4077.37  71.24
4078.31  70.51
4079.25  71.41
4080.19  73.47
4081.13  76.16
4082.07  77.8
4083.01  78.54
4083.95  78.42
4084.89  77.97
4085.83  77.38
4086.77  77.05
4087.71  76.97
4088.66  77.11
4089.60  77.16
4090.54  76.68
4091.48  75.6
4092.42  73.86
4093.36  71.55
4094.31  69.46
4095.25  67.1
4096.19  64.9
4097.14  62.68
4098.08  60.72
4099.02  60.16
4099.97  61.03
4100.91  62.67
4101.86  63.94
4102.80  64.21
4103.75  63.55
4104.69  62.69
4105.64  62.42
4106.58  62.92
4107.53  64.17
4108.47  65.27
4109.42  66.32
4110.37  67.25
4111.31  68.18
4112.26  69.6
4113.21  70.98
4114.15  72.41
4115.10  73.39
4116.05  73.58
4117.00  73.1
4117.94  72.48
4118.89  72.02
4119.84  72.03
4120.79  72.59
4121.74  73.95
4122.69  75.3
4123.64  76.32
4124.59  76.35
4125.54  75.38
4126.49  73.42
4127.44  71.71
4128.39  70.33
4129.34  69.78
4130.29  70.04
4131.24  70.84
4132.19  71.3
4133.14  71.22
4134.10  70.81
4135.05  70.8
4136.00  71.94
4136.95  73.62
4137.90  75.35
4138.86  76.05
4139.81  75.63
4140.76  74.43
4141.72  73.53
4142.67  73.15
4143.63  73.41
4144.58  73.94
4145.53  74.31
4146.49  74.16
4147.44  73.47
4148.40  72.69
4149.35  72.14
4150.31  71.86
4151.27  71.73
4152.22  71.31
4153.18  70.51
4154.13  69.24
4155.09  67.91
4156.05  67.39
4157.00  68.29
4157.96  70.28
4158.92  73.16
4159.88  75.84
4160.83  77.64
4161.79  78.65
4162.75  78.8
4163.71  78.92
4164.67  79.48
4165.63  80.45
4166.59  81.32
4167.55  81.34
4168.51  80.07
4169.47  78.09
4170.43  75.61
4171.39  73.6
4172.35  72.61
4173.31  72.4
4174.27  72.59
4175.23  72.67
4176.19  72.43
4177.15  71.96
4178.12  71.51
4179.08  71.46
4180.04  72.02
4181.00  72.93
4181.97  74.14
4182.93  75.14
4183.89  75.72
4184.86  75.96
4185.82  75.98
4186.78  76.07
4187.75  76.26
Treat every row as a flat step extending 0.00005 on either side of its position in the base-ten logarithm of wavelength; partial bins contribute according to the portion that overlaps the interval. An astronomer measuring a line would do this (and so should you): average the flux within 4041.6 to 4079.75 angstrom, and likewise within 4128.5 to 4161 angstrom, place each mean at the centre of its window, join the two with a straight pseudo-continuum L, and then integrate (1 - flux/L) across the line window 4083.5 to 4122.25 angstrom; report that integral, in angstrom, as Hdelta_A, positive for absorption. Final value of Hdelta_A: 1.7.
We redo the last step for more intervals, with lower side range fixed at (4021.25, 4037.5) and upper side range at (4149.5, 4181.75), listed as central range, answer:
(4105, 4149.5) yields 1.6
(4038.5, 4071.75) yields 0.6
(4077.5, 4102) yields 1.0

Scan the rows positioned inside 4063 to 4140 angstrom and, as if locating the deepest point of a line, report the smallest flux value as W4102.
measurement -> 60.16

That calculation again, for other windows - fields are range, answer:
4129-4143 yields 69.78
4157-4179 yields 68.29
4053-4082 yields 67.52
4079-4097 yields 64.9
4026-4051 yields 69.61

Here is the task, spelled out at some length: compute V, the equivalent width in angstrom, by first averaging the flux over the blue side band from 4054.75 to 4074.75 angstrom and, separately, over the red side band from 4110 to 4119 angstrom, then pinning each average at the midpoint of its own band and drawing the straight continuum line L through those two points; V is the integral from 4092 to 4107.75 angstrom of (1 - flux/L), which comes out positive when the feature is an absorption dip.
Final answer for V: 1.6 angstrom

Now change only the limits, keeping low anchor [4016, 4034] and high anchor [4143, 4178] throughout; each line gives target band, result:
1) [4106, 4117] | 0.9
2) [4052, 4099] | 1.5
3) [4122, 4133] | 0.3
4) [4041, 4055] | 0.0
